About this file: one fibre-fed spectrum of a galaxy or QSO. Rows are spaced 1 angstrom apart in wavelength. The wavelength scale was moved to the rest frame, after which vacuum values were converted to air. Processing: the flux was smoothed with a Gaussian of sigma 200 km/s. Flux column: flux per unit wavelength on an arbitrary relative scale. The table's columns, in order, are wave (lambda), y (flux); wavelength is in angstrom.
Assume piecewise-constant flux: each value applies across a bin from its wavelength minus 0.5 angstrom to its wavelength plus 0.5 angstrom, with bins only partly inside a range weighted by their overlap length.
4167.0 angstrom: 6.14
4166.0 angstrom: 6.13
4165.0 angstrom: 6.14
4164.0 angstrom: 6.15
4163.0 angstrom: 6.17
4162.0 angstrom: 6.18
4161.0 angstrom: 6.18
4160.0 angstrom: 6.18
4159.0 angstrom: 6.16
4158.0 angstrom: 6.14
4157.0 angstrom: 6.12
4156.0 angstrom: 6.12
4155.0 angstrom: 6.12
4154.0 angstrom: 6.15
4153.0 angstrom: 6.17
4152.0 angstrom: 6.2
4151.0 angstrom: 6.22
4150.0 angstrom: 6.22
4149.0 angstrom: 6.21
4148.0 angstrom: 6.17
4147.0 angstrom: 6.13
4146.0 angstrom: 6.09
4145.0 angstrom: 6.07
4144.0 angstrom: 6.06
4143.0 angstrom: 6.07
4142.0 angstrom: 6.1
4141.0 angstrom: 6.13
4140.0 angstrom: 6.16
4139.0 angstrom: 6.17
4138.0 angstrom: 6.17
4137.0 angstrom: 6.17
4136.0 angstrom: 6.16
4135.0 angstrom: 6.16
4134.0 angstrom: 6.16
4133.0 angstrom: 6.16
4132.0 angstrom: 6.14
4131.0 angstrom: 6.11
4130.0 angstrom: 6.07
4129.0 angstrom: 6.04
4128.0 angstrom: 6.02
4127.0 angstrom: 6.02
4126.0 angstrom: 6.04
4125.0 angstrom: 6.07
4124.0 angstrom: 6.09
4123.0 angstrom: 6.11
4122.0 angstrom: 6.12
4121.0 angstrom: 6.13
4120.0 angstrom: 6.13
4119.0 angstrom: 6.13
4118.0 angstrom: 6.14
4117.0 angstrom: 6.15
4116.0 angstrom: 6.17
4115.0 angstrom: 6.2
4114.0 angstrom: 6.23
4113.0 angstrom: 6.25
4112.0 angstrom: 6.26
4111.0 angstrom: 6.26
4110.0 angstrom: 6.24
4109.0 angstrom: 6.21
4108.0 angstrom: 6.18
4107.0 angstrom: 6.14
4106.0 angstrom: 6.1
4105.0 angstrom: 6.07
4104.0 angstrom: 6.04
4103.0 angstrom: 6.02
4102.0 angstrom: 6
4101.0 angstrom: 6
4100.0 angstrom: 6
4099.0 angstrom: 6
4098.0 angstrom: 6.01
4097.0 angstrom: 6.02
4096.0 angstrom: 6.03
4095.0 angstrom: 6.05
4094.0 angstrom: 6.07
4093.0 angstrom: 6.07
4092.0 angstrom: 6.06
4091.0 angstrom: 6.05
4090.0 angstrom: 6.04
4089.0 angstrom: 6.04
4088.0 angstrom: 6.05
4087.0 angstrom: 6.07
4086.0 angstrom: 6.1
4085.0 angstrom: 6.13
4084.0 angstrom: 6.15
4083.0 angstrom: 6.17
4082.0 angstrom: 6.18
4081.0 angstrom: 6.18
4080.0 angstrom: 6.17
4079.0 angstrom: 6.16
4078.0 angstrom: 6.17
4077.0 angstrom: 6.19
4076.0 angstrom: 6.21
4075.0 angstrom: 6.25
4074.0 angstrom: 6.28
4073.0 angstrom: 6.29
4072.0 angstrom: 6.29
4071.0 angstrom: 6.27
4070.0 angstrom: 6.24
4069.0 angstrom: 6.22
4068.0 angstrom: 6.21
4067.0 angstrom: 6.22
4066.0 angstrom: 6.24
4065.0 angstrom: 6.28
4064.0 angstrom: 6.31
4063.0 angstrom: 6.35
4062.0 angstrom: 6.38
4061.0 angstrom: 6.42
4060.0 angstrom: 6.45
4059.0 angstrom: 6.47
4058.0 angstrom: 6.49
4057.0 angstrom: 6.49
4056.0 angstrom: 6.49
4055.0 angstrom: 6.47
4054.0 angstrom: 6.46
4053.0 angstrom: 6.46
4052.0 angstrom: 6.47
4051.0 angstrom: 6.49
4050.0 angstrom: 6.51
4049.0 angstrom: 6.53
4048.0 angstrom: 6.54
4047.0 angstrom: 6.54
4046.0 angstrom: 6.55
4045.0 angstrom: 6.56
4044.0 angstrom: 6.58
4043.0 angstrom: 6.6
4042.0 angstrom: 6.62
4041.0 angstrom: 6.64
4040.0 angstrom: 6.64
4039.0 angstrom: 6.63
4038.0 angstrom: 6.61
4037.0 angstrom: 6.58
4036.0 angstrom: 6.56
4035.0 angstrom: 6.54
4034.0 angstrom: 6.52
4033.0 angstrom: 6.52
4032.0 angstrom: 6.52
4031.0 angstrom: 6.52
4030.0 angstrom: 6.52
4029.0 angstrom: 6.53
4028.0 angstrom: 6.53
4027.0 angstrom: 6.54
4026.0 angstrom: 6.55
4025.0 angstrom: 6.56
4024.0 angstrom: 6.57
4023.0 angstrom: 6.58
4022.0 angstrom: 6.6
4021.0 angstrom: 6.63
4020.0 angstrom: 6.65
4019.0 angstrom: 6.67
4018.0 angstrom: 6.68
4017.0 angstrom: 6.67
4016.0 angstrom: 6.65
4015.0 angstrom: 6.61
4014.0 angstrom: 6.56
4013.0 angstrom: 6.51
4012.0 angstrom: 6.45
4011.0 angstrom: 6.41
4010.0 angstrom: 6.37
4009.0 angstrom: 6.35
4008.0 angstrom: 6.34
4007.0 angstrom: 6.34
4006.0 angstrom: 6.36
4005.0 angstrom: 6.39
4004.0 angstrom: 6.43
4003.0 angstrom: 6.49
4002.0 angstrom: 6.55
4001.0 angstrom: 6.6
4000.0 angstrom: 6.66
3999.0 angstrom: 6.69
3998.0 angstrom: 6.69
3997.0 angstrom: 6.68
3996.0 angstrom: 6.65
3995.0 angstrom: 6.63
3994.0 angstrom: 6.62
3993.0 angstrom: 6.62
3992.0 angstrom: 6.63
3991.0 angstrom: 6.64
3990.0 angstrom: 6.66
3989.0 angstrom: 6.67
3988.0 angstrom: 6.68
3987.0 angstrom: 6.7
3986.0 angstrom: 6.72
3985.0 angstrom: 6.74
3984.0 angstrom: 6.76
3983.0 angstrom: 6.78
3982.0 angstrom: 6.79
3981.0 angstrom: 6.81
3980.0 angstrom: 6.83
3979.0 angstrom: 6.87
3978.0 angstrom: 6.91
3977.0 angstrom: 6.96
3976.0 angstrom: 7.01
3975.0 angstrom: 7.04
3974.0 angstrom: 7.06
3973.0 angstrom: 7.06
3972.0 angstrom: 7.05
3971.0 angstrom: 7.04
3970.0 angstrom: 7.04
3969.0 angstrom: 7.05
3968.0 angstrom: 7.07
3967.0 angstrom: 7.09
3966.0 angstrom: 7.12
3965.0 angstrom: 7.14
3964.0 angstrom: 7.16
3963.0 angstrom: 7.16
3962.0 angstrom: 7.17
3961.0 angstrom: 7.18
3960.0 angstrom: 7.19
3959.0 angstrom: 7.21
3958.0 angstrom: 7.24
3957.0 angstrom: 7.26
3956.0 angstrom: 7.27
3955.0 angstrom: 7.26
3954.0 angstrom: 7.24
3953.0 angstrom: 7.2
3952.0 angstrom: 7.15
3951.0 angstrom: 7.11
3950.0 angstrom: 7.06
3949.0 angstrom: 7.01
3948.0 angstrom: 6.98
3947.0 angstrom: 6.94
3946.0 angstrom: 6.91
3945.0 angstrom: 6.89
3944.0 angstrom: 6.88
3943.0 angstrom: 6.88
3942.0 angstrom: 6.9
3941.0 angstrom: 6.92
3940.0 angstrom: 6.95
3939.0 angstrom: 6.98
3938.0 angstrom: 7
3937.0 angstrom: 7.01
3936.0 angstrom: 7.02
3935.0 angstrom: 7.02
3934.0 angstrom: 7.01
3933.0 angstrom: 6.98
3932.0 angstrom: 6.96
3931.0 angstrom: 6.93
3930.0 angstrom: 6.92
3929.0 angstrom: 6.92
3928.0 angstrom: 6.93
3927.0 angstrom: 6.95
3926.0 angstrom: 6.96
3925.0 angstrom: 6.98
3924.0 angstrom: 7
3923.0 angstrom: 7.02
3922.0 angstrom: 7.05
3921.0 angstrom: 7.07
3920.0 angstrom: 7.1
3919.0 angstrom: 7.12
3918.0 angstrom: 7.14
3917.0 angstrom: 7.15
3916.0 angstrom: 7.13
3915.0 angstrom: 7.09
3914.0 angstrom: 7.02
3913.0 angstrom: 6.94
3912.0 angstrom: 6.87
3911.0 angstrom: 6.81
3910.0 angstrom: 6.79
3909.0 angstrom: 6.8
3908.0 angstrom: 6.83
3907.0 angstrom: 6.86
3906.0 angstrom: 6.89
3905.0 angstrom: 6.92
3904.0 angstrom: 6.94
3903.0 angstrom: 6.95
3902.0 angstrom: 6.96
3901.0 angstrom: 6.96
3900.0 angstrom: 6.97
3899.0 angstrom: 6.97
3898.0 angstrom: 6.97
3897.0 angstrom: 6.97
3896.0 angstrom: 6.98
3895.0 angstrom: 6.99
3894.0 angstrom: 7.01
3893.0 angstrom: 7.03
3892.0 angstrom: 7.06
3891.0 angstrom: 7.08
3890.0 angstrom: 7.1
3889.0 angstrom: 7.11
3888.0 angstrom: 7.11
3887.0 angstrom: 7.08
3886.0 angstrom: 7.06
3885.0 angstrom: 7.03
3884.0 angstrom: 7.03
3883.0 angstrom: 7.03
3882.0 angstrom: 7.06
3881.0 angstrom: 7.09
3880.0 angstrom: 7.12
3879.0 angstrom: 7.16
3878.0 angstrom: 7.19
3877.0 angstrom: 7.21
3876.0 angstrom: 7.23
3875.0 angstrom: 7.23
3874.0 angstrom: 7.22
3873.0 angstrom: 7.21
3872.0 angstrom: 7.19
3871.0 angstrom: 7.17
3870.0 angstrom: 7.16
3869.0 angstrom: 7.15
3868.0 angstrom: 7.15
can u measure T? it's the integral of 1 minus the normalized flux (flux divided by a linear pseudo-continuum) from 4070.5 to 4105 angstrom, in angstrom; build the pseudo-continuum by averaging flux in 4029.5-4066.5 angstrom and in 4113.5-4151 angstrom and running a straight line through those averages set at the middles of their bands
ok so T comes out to 1.2 angstrom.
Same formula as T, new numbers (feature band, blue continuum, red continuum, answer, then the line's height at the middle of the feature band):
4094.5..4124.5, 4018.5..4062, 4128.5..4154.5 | 0.72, 6.27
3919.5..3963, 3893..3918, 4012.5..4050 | -1.22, 6.85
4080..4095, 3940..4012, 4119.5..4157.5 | 0.61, 6.35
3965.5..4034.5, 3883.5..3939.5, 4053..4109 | -1.07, 6.57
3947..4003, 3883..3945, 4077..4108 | -2.09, 6.68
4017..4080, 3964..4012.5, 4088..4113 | -0.72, 6.39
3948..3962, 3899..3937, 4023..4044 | -0.68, 6.84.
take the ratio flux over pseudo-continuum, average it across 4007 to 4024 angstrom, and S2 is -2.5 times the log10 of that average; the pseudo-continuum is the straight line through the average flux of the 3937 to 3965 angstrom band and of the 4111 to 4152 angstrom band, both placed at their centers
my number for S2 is 0.03 mag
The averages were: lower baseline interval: 7.08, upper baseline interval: 6.14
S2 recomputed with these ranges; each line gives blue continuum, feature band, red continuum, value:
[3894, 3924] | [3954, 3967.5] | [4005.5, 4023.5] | -0.07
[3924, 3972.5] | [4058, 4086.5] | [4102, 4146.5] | 0.03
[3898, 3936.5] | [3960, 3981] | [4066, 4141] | -0.05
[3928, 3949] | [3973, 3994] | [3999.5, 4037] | -0.01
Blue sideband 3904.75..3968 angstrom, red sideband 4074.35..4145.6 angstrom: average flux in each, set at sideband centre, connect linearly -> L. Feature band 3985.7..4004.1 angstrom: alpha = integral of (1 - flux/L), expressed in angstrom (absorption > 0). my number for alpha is 0.2 angstrom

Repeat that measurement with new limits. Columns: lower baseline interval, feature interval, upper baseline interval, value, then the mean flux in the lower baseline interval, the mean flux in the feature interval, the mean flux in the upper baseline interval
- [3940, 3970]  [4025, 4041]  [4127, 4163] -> 0.34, 7.09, 6.56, 6.14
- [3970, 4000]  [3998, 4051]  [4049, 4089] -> 0.09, 6.79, 6.55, 6.29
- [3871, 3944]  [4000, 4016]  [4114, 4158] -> 0.39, 7.02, 6.46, 6.13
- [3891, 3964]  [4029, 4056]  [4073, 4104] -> -0.78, 7.01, 6.54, 6.1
